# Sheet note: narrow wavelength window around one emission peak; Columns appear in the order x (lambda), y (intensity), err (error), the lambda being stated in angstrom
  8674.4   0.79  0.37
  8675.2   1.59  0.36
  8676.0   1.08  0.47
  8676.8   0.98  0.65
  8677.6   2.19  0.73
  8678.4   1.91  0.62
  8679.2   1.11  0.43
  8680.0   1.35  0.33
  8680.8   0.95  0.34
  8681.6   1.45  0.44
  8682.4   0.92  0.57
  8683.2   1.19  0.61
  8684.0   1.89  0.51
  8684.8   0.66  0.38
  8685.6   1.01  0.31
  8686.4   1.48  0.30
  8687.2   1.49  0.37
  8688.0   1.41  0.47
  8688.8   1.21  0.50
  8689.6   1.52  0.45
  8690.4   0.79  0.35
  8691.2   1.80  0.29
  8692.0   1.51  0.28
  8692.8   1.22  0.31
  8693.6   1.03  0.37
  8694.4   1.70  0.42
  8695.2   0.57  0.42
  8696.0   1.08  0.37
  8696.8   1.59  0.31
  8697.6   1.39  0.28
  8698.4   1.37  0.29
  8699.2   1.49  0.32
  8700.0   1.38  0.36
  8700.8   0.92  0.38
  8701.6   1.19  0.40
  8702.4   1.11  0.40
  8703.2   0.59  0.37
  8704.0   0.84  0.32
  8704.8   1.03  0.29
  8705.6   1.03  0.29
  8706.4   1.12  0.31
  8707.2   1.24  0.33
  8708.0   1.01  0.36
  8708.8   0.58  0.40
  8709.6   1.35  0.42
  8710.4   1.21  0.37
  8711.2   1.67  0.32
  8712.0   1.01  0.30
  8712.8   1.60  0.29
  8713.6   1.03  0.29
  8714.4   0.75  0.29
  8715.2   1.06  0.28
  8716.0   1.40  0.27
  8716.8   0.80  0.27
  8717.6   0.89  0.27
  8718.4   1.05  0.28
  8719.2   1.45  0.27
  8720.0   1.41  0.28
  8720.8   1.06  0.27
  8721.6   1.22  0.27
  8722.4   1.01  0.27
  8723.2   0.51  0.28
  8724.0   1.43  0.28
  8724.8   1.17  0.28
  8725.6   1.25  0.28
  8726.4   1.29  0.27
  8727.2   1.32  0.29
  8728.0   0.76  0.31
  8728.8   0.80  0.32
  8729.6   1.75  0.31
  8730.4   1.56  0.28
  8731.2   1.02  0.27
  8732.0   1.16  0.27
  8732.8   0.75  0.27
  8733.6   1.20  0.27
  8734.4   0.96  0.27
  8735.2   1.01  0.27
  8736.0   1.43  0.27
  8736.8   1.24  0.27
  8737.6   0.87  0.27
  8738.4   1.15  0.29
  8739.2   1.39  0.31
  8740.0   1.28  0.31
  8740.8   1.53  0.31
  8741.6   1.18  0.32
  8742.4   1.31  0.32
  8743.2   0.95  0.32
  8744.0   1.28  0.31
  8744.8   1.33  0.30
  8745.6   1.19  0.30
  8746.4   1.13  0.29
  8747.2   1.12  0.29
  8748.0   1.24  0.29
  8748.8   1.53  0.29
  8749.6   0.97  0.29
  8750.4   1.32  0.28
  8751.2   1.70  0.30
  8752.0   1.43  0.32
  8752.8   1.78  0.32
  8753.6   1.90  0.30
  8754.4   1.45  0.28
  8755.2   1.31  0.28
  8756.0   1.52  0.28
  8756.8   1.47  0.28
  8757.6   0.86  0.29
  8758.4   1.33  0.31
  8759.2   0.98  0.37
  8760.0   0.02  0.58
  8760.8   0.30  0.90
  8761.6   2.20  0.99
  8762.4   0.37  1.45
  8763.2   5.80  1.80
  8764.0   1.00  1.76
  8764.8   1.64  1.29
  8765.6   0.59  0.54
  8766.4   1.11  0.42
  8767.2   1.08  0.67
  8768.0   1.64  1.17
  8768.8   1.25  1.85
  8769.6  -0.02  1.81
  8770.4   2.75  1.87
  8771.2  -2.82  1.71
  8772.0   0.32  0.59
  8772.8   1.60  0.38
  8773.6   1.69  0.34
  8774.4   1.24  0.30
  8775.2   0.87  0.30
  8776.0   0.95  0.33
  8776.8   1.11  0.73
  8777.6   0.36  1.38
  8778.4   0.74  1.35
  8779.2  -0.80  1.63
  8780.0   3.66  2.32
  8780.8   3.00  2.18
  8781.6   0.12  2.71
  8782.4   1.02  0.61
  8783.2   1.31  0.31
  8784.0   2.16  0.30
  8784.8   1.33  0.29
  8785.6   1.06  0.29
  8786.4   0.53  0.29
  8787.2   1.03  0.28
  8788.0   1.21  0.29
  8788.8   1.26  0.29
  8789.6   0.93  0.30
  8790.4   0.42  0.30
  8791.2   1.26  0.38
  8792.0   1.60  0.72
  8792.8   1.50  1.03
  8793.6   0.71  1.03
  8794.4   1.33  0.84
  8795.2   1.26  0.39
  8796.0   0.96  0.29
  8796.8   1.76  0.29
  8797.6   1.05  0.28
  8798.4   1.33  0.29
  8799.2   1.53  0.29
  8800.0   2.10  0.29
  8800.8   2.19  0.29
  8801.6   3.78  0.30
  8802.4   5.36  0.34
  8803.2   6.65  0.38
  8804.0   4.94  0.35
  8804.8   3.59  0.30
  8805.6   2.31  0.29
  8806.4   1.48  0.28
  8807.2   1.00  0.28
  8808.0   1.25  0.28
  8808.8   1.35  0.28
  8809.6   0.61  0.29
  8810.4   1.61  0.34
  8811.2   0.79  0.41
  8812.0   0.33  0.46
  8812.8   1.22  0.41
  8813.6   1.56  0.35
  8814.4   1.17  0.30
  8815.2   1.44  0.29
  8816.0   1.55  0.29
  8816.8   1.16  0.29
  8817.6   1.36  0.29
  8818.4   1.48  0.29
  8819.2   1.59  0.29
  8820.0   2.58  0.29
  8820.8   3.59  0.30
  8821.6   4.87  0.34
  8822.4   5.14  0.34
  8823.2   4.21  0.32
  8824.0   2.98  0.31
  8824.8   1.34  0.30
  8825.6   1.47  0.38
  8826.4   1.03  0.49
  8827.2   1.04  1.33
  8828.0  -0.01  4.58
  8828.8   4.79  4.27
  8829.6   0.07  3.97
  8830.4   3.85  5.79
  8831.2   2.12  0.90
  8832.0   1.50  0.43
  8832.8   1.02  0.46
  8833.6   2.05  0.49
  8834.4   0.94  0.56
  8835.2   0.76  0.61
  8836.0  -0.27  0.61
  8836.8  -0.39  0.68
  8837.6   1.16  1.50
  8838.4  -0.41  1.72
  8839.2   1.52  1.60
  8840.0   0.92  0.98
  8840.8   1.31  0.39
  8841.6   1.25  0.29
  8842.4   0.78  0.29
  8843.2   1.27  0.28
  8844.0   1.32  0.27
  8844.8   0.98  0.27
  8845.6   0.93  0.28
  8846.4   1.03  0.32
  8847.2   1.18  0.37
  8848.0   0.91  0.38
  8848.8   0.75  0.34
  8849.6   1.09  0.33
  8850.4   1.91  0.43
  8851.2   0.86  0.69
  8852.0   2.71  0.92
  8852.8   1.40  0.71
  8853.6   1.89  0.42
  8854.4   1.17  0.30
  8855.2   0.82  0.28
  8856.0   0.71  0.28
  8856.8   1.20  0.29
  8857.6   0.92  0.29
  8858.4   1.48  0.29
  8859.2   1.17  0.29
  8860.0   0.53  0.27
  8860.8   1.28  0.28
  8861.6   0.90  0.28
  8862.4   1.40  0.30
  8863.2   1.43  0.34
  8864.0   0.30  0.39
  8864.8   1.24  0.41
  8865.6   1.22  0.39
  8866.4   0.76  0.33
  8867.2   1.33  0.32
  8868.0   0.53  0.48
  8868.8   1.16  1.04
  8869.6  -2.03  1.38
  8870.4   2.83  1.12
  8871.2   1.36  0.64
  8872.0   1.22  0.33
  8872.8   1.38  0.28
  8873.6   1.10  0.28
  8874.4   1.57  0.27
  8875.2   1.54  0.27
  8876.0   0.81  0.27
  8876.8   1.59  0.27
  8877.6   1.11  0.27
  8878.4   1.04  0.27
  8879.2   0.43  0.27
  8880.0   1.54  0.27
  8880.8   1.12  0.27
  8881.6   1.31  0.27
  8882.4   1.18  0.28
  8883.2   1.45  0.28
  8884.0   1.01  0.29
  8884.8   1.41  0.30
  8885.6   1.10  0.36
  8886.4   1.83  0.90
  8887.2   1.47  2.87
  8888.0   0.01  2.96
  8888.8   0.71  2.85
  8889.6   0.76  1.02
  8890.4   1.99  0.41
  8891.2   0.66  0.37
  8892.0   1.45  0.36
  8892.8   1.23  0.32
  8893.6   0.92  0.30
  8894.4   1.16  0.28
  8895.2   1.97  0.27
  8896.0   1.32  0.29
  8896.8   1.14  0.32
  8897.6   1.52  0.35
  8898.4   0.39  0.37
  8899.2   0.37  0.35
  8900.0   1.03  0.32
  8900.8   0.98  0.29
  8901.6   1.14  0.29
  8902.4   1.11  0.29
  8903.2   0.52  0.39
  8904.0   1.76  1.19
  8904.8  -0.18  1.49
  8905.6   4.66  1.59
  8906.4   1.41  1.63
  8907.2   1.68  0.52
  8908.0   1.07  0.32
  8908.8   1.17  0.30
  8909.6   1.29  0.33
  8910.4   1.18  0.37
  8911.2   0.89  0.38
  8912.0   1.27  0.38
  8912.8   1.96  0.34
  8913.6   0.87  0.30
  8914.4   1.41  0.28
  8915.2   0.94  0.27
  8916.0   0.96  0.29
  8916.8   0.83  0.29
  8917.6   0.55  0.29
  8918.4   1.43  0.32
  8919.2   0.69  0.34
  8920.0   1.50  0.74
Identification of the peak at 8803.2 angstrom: [S II]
